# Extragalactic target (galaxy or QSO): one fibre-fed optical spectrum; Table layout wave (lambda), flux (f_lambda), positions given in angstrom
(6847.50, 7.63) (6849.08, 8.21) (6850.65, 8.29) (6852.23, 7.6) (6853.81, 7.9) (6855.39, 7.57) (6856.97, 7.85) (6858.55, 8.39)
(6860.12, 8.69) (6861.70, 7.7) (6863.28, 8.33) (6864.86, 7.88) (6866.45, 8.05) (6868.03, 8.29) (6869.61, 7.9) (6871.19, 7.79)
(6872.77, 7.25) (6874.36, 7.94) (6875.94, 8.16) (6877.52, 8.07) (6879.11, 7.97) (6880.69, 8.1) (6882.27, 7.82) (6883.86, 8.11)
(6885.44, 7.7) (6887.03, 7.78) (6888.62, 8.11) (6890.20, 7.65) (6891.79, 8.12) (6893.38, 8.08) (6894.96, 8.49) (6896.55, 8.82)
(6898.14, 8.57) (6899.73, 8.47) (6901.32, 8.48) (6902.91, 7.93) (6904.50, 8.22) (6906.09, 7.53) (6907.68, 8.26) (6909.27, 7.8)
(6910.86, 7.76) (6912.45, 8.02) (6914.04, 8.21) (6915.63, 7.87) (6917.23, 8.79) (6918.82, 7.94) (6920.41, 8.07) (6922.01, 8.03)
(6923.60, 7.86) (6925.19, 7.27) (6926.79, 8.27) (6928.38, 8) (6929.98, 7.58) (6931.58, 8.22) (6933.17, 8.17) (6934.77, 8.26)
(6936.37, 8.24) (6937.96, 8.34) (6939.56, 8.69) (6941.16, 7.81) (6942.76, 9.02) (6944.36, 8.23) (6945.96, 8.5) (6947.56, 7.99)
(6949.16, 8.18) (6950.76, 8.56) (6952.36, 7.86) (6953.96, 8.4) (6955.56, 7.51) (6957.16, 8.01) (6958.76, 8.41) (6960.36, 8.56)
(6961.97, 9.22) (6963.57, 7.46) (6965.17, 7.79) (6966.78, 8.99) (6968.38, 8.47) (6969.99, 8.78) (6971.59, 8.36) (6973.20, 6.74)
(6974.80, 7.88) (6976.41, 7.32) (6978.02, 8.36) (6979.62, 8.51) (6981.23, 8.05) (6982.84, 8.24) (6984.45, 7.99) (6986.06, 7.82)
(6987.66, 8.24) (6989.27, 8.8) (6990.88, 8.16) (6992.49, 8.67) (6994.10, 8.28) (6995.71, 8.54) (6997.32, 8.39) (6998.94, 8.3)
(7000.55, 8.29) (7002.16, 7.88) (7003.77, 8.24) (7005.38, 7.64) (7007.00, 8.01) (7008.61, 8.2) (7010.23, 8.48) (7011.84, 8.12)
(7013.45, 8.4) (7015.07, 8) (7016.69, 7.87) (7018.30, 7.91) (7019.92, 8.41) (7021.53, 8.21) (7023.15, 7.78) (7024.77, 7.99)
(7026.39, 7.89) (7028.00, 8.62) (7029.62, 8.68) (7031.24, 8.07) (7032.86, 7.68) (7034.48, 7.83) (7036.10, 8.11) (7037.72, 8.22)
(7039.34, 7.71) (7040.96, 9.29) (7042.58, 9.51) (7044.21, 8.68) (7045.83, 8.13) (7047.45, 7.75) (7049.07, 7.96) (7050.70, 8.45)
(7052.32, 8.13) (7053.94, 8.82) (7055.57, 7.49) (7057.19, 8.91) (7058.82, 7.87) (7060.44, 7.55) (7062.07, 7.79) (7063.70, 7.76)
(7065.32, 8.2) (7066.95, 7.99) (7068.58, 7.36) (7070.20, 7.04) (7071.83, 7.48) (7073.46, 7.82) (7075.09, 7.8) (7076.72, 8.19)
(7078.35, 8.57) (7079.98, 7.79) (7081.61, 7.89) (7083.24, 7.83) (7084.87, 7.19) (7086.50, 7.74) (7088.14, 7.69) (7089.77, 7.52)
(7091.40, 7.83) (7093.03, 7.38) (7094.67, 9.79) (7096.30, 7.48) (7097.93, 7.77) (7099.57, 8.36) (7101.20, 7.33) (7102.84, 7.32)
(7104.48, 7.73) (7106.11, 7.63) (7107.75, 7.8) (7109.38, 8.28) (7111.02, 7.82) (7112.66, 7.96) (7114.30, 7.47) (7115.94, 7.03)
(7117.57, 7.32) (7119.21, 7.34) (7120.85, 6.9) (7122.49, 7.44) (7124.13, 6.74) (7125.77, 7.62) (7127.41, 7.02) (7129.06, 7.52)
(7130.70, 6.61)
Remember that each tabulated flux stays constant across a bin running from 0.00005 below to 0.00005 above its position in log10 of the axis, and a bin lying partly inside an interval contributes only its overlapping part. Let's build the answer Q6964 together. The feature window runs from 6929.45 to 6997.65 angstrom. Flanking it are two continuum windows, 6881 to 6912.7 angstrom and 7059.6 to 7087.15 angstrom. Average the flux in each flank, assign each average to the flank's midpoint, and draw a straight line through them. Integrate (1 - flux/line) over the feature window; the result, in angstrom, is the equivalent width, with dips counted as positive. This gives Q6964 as -2.2 angstrom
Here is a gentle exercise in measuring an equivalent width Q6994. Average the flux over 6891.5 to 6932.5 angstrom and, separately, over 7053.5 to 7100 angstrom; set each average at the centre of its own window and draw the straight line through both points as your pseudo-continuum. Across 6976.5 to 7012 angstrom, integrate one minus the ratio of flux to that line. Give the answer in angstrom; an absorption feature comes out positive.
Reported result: -1.0 angstrom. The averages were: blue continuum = 8.1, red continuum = 7.88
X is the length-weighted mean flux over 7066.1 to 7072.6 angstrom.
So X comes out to 7.47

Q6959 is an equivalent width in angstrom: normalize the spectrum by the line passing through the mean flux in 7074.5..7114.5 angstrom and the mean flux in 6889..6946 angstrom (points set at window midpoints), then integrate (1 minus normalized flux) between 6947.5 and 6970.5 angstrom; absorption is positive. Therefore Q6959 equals -0.6 angstrom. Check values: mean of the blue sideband 8.15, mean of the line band 8.28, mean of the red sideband 7.85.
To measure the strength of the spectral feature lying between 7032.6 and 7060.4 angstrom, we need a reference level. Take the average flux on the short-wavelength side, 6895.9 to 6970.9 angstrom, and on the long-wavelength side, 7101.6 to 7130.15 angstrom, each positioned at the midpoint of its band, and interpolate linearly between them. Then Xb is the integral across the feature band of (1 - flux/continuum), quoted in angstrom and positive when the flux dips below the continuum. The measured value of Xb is -1.9 angstrom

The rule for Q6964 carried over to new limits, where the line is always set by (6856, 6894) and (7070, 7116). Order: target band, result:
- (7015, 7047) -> -1.5 angstrom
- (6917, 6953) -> -1.0 angstrom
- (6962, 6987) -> -0.6 angstrom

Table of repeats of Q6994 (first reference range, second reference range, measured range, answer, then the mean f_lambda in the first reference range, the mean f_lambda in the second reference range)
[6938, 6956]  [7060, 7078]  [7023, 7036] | -0.3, 8.27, 7.75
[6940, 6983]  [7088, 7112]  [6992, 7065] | -1.4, 8.2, 7.86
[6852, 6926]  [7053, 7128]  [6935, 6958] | -0.9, 8.03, 7.73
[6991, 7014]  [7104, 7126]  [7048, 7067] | -0.5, 8.24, 7.5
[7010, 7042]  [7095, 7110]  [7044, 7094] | 0.5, 8.17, 7.81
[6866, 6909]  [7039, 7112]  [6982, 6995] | -0.4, 8.06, 7.97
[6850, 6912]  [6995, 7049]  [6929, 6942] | -0.1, 8.04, 8.2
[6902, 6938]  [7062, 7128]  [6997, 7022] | -0.9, 8.02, 7.68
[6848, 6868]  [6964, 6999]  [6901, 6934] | 0.5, 8.04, 8.2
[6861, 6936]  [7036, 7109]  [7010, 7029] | -0.3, 8.04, 7.97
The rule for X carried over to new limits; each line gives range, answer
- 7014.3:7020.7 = 8.04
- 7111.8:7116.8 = 7.49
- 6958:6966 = 8.29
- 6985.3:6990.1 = 8.3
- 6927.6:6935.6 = 8.04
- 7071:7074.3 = 7.64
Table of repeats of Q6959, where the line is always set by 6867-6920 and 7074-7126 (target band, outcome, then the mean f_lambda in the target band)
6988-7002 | -0.9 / 8.39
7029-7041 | -0.5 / 8.12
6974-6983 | -0.1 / 8.04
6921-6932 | 0.2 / 7.88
